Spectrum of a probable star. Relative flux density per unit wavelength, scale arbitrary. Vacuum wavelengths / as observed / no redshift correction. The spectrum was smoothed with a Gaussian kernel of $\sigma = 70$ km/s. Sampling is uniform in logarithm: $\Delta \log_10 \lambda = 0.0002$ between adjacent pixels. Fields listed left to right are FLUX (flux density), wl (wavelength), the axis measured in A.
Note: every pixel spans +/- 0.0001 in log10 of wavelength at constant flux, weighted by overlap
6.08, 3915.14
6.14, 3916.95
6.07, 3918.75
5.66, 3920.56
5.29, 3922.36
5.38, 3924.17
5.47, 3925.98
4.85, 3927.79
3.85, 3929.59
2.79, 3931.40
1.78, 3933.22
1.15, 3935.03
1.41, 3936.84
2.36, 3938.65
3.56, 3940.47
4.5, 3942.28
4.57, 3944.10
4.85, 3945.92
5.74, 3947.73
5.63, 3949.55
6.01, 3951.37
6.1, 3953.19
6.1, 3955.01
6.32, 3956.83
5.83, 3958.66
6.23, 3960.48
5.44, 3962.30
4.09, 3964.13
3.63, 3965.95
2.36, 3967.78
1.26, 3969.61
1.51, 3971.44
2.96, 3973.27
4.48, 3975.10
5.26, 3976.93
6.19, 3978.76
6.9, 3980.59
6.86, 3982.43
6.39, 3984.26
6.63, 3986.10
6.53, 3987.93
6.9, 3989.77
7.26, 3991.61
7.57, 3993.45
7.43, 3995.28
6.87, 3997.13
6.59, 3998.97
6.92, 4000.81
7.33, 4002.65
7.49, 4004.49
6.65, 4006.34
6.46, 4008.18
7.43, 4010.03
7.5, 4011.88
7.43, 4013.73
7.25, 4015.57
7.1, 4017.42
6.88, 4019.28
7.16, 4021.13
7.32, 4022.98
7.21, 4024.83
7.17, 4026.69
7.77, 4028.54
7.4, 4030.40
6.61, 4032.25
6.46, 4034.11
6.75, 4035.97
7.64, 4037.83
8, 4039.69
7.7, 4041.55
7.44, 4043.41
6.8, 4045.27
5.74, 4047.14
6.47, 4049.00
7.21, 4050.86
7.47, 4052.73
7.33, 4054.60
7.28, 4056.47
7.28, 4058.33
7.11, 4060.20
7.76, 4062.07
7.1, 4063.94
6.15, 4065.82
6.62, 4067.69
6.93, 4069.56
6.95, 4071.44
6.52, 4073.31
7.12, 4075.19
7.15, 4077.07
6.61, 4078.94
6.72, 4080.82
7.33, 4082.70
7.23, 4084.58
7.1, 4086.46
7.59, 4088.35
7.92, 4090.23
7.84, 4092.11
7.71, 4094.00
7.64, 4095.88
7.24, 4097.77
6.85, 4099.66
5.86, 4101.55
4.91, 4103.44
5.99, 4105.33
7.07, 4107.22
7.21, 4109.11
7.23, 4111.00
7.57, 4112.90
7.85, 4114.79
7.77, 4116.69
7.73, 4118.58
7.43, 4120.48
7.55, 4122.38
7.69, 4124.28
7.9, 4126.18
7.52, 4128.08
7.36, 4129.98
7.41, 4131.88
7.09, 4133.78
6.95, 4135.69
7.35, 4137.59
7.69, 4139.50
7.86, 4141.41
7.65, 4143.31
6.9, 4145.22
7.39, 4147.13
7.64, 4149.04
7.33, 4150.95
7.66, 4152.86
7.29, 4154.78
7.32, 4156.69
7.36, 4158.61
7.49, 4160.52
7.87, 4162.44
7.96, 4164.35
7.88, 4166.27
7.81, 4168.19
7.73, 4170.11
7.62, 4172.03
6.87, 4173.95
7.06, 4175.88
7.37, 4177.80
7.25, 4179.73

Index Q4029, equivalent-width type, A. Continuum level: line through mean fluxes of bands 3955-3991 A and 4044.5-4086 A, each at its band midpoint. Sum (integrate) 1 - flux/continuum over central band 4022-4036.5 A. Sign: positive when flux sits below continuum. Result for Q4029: -2.0 A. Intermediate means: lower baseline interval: 5.09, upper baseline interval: 6.95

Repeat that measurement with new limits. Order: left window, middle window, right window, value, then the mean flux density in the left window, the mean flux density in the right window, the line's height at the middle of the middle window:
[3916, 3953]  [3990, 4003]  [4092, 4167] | -4.4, 4.39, 7.34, 5.33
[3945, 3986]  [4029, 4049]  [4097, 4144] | -3.2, 5.04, 7.23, 6.08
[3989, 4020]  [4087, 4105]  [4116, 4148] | 0.9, 7.12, 7.48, 7.38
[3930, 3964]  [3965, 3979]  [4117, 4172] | 4.4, 4.45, 7.53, 4.84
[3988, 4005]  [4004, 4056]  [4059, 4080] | -0.8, 7.11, 6.91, 7.02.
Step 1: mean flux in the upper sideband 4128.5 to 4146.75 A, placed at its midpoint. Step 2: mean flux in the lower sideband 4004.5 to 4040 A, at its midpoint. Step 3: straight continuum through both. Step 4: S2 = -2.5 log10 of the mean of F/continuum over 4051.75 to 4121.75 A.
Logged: 0.02 mag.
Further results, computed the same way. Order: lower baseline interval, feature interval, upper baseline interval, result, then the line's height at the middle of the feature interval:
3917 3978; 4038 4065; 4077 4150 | -0.17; 6.18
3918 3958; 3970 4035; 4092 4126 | -0.19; 5.52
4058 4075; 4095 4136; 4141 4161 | 0.01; 7.22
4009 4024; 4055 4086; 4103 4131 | 0.04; 7.28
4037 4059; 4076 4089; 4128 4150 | 0.03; 7.27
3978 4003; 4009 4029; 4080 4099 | -0.04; 7.04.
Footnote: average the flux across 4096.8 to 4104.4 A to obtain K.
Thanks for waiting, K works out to 6.21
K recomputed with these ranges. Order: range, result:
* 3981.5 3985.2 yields 6.61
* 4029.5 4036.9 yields 6.8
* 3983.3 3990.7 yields 6.62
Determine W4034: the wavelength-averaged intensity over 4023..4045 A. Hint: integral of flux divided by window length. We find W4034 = 7.27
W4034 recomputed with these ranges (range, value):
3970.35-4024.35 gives 6.52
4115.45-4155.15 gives 7.49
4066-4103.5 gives 7.02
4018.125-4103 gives 7.1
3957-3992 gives 5.08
